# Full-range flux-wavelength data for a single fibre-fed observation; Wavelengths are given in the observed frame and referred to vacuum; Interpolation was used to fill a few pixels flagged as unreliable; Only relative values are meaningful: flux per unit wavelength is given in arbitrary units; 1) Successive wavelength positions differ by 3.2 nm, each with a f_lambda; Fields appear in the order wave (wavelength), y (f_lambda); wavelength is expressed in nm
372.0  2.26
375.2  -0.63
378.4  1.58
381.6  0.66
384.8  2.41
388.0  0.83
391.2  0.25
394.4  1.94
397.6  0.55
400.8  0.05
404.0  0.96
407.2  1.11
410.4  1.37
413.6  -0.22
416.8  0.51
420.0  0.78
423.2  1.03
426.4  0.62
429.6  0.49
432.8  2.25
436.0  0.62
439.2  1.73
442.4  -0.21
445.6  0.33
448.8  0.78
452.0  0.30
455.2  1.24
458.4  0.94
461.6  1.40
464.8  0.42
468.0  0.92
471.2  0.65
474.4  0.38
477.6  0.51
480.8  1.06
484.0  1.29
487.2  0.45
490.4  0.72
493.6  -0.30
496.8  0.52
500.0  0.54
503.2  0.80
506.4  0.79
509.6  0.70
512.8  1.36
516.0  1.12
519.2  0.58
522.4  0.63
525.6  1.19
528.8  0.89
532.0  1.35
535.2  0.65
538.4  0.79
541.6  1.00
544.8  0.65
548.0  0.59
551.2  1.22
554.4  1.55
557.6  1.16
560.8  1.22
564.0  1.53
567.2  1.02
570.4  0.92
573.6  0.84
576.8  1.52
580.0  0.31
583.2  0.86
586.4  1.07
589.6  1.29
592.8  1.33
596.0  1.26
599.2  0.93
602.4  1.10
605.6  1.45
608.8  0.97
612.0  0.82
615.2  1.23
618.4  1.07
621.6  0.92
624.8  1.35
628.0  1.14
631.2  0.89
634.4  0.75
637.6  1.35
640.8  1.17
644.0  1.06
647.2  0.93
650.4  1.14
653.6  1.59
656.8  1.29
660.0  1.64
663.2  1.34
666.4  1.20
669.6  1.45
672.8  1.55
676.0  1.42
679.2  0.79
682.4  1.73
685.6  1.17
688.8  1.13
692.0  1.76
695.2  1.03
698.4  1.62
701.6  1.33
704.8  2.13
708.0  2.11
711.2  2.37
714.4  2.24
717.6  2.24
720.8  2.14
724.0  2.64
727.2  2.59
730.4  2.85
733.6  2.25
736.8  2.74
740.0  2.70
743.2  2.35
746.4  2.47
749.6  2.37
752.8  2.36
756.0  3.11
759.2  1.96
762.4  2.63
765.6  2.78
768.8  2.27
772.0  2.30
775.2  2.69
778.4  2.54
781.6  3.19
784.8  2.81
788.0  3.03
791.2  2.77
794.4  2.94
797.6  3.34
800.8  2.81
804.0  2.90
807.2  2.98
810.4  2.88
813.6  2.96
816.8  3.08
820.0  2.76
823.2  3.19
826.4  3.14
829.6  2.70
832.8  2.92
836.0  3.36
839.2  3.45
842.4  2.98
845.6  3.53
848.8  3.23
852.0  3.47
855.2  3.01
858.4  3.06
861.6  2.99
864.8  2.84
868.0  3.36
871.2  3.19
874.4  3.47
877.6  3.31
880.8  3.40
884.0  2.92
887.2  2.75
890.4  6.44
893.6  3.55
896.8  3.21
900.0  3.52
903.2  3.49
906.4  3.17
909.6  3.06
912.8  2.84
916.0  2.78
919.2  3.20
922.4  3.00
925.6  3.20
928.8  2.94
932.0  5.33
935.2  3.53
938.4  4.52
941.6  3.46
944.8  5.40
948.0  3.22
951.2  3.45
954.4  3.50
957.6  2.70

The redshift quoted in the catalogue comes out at 0.768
